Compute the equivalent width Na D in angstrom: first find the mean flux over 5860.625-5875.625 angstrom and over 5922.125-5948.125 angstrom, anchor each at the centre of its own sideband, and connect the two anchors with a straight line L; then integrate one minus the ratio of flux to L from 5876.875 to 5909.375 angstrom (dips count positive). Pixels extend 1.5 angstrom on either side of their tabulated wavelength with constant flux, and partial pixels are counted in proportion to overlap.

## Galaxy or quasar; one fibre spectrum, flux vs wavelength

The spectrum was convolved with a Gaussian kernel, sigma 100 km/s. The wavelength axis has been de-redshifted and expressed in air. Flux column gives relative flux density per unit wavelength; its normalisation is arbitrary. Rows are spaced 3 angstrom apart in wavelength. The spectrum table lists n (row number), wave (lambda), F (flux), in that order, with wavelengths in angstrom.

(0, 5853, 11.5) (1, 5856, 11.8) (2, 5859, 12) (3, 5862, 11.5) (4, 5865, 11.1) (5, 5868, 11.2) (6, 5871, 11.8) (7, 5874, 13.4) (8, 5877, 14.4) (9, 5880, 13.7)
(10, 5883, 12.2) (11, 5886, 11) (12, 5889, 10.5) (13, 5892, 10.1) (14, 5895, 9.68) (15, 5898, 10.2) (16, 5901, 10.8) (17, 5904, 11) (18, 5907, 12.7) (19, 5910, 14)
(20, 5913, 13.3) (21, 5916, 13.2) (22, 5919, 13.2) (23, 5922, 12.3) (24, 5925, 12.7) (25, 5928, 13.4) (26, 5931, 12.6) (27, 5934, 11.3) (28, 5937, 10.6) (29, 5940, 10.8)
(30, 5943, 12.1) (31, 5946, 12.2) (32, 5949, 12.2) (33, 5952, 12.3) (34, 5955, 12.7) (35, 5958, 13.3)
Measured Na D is 1.3 angstrom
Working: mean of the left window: 11.8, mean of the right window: 12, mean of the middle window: 11.4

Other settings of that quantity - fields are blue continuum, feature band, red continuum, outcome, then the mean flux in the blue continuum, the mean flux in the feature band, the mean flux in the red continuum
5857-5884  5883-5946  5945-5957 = 3.0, 12.4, 11.8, 12.4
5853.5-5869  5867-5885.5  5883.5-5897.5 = -3.0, 11.5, 12.7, 10.4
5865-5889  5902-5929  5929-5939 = -2.3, 12.3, 12.8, 11.6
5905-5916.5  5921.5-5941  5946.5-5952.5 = 1.1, 13.2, 12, 12.2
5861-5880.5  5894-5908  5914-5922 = 2.1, 12.4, 10.9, 13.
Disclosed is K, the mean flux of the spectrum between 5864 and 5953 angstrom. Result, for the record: 12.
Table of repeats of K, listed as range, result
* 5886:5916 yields 11.4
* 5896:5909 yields 11.2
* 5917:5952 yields 12.1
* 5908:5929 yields 13.1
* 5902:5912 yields 12.5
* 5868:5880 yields 13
